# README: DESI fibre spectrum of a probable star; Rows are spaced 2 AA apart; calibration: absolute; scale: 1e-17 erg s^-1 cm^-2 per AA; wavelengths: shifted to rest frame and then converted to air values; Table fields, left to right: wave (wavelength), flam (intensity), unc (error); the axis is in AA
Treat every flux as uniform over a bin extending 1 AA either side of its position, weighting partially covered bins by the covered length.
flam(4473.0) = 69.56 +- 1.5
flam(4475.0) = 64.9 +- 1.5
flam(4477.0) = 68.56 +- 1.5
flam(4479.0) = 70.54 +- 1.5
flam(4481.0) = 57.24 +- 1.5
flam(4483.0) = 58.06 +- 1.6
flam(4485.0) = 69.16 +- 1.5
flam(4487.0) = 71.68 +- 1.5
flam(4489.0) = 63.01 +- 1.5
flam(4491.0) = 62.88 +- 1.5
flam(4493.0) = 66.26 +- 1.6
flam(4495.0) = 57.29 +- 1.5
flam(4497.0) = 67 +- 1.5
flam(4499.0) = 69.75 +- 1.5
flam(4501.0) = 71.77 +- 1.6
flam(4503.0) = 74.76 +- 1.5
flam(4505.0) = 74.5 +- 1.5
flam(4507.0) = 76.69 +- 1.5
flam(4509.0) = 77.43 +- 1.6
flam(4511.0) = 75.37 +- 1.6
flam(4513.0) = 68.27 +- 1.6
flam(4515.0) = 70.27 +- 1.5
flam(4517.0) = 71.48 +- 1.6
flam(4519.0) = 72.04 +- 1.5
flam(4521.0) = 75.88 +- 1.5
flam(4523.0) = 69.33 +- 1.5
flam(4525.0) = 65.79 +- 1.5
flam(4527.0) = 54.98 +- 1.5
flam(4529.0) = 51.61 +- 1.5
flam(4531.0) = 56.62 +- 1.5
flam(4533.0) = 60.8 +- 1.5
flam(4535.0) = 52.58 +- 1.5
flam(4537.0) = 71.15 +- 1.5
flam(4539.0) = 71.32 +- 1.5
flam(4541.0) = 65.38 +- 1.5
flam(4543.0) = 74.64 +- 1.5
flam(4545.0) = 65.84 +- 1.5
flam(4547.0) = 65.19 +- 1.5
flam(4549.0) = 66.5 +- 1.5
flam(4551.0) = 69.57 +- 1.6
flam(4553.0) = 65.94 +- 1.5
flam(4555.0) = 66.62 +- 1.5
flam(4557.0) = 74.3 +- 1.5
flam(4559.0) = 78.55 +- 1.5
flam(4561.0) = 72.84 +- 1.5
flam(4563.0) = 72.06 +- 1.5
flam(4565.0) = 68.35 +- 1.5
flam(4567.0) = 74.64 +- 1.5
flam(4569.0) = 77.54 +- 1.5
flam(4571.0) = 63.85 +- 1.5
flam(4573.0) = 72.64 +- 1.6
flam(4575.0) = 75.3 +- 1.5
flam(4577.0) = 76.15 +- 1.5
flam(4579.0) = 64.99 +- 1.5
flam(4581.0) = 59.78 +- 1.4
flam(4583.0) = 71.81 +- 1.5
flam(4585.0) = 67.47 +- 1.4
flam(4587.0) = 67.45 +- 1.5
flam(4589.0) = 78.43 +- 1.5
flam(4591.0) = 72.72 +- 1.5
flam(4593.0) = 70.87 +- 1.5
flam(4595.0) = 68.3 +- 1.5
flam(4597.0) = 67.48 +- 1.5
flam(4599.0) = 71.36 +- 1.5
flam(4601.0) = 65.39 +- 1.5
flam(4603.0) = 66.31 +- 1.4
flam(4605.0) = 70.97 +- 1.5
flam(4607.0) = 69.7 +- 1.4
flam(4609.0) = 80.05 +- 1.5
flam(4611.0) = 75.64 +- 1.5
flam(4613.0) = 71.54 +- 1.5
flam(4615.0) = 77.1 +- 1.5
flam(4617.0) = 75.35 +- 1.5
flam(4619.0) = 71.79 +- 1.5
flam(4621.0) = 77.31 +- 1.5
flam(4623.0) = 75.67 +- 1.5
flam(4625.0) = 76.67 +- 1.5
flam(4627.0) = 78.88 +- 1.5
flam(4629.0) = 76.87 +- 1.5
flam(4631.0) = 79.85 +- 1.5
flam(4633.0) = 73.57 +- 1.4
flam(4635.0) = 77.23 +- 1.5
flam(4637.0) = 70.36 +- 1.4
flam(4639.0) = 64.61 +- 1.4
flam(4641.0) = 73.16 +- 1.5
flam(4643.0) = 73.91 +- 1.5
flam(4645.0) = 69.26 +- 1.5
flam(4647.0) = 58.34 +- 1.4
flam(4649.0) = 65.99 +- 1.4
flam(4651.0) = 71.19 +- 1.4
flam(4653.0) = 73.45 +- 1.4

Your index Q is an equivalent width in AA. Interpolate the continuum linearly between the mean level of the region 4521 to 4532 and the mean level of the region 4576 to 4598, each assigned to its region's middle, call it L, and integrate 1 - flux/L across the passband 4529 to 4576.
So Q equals -2.6 AA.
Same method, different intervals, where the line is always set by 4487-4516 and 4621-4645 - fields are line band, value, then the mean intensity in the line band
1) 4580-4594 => 0.6 AA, 69.8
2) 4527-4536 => 2.0 AA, 55.4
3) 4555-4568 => -0.2 AA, 72.9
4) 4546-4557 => 0.6 AA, 67.4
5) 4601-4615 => 0.3 AA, 72.2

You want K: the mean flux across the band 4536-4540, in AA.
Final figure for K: 71.2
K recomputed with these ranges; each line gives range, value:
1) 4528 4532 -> 54.1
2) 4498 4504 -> 72.1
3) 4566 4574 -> 72.2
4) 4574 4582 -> 69.1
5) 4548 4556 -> 67.2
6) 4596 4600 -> 69.4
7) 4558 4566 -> 73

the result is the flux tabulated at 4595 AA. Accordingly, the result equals 68.3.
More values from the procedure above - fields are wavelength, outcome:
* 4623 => 75.67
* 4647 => 58.34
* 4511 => 75.37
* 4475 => 64.9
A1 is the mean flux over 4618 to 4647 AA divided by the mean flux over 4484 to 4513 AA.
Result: 1.1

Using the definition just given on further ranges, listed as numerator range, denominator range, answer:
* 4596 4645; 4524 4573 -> 1.09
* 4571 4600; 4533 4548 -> 1.06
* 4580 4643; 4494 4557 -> 1.07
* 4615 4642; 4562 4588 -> 1.07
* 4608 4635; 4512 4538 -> 1.18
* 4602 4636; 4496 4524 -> 1.03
